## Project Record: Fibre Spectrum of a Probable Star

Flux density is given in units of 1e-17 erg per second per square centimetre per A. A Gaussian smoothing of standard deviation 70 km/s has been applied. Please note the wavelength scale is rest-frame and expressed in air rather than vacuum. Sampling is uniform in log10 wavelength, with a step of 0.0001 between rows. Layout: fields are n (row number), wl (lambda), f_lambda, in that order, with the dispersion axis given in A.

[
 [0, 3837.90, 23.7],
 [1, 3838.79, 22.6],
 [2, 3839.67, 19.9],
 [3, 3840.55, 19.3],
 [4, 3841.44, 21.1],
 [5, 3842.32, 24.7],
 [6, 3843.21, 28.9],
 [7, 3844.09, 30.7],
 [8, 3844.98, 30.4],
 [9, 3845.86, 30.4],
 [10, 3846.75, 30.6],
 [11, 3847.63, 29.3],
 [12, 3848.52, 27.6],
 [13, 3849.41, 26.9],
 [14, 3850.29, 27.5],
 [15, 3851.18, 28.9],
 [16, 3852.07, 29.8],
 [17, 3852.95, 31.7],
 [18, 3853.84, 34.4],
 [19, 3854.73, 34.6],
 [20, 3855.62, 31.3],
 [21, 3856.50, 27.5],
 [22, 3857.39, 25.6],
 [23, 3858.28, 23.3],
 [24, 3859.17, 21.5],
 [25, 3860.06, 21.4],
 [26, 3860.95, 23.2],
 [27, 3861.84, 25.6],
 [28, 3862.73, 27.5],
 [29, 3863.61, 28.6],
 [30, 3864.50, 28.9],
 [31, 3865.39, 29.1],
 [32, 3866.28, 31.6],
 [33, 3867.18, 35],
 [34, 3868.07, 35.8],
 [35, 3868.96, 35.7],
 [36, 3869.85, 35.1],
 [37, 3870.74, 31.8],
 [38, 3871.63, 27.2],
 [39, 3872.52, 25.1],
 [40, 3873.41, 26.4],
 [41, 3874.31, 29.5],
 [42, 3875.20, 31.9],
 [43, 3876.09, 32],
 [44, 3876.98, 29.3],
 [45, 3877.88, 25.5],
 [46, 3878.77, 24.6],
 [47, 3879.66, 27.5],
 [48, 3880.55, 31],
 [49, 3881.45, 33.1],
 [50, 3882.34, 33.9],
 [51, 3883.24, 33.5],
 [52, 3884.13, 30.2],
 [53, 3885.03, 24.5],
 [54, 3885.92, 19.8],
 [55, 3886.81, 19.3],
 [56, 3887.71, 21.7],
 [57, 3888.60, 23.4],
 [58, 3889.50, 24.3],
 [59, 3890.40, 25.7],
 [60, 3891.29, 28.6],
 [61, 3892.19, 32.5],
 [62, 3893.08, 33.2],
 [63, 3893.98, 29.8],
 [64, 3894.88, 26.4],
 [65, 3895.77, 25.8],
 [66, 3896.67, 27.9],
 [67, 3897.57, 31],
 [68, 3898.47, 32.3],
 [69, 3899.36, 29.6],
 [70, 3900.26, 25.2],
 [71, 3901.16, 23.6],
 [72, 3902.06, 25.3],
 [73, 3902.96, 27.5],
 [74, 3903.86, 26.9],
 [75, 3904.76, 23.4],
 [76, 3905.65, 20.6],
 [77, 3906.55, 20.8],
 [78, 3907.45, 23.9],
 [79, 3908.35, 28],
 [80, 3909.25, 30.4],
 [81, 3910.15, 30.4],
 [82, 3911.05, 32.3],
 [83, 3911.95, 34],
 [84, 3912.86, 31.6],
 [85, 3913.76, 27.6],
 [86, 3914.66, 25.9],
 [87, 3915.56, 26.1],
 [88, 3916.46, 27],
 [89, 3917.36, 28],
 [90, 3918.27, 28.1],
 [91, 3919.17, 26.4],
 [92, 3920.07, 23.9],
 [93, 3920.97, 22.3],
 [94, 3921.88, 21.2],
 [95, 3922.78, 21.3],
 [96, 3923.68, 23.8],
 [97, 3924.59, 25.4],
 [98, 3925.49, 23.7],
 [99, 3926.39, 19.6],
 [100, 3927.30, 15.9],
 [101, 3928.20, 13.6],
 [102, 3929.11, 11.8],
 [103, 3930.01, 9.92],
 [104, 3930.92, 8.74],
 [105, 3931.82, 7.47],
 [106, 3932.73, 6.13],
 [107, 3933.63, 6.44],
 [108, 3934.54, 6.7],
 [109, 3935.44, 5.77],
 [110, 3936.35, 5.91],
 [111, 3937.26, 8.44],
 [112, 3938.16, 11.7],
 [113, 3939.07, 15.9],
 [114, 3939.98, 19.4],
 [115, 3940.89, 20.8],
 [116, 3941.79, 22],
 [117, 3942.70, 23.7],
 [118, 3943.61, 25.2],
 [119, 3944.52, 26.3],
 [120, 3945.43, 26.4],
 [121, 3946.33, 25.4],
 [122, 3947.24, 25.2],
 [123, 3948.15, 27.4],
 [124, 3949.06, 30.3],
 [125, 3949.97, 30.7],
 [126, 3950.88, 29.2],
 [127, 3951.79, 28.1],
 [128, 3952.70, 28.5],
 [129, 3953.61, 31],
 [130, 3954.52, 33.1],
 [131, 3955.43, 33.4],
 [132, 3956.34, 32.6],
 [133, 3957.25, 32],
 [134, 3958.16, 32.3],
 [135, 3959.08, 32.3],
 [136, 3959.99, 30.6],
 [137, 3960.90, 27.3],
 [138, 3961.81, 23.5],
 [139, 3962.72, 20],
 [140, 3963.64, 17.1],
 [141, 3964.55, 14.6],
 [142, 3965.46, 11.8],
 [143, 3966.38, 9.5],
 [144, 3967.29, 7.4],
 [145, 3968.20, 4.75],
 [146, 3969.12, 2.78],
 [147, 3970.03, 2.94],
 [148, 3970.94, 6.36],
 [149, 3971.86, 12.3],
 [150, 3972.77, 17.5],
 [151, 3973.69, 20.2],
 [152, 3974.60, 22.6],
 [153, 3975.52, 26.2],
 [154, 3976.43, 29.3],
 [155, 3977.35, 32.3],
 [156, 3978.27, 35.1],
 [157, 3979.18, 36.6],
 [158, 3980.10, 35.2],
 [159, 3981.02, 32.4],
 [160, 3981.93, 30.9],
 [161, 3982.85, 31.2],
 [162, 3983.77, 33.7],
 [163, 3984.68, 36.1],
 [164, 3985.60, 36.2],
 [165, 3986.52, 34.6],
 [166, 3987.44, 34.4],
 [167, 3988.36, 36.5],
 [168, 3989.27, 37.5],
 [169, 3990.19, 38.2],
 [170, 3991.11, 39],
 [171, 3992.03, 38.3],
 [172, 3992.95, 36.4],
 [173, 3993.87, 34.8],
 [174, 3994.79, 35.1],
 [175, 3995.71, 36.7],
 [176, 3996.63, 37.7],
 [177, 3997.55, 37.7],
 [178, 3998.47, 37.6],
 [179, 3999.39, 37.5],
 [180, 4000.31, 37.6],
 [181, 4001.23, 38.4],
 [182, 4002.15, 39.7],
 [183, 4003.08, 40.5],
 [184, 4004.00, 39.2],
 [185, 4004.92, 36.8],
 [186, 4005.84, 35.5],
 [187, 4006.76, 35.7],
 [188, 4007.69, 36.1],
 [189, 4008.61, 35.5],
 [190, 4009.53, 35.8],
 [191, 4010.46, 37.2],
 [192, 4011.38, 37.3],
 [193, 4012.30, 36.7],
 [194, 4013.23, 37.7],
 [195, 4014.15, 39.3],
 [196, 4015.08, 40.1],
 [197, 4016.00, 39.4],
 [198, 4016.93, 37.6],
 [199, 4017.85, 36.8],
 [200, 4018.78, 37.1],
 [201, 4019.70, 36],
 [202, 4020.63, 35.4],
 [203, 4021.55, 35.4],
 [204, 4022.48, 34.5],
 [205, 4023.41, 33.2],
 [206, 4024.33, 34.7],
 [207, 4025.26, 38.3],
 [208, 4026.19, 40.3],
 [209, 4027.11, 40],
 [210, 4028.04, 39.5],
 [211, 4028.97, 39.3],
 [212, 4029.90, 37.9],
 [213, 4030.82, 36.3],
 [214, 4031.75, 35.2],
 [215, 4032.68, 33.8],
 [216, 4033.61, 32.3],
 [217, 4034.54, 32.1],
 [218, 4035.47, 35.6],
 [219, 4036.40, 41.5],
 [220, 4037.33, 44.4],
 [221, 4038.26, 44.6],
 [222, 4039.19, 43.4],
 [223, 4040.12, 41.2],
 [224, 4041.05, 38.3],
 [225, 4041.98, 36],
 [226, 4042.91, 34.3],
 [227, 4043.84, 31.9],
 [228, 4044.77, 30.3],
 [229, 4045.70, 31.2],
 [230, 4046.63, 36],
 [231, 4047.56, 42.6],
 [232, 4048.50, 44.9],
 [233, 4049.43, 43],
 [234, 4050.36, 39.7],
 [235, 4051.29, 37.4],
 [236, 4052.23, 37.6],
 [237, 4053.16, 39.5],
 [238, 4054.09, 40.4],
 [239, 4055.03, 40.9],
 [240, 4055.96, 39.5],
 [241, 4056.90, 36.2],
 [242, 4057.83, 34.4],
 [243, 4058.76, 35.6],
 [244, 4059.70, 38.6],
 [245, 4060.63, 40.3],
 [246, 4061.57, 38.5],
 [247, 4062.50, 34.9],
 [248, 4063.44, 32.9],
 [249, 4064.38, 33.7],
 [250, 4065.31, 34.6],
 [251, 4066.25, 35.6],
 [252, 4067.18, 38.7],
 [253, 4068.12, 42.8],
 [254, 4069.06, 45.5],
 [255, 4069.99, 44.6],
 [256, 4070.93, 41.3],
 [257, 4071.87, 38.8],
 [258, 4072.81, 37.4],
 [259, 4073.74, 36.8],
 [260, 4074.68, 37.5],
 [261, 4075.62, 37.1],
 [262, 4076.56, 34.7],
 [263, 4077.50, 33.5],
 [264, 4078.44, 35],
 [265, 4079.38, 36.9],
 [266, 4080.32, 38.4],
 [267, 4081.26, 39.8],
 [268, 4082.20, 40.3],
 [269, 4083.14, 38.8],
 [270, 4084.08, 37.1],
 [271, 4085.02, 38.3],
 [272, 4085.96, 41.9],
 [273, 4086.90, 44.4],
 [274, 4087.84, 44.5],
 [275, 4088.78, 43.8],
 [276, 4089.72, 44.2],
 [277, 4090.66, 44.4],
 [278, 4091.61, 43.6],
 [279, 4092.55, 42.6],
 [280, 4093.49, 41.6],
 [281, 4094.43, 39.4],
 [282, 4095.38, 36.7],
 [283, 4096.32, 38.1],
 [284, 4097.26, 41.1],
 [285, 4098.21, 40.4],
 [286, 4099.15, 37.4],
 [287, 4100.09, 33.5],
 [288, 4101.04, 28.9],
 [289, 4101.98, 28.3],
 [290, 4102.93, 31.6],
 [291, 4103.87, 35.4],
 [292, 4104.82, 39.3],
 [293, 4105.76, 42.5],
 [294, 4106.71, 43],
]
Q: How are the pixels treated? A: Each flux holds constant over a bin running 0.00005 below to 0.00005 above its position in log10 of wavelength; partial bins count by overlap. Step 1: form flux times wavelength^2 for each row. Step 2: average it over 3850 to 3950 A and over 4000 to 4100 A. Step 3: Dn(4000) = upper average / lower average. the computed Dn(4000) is 1.65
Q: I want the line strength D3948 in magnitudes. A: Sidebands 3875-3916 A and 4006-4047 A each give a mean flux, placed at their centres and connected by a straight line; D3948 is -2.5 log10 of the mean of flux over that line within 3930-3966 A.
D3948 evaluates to 0.42 mag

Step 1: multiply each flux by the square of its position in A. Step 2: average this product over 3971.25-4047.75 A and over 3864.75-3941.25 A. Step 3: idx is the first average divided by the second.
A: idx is 1.5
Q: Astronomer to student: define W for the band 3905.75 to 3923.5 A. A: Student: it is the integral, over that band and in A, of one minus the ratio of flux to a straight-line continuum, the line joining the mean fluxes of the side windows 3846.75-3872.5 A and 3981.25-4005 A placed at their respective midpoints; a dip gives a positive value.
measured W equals 3.1 A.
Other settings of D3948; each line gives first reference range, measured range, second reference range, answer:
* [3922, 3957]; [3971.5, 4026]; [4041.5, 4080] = -0.211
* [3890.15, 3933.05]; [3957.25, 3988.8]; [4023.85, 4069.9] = 0.263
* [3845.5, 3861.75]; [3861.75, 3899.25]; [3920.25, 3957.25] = -0.131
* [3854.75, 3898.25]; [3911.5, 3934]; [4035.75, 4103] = 0.426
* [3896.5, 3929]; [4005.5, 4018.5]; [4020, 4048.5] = -0.066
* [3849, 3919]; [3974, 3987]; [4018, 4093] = 0.056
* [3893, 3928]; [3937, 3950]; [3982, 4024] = 0.310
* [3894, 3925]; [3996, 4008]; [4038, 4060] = -0.103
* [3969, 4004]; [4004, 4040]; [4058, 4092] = -0.084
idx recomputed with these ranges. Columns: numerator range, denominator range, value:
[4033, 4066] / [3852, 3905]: 1.45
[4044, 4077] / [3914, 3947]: 2.18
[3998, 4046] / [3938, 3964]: 1.46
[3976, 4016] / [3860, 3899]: 1.35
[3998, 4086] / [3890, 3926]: 1.50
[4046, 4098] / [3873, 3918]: 1.55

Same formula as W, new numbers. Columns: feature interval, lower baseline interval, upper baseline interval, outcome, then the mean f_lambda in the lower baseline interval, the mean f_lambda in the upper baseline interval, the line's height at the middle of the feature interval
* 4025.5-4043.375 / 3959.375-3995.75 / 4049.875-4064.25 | -2.0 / 26.1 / 37.7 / 34.4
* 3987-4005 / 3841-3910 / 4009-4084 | -1.4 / 28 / 37.7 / 34.8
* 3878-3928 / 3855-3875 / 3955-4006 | 4.0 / 28.6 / 29.1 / 28.7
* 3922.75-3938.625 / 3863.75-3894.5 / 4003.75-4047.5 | 9.5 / 29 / 37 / 31.8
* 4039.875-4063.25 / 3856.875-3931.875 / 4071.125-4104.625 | -1.0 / 26.2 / 38.4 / 36.1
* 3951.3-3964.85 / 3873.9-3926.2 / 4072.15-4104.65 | 1.2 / 27.1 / 38.3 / 30.5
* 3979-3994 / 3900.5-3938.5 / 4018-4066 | -2.8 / 20.7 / 37.3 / 29.8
